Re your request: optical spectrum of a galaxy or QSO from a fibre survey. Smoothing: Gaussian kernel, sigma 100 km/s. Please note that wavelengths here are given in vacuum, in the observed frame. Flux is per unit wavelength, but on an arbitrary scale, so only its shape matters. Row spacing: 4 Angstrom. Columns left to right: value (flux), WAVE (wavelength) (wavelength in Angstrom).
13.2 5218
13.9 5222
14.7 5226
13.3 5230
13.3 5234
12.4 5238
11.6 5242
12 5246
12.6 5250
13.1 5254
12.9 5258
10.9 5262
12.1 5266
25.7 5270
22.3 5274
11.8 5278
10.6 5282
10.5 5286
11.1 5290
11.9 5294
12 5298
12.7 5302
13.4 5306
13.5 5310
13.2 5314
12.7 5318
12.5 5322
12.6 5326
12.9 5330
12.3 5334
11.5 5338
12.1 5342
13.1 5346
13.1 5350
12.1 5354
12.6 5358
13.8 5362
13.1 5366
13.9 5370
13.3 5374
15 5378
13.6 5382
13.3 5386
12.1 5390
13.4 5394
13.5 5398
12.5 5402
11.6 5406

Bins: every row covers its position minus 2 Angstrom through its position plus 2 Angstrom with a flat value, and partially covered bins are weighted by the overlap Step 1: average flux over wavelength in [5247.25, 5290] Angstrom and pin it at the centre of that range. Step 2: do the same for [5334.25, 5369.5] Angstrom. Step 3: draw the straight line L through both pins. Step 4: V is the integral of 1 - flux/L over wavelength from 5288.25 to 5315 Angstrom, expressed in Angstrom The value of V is 1.9 Angstrom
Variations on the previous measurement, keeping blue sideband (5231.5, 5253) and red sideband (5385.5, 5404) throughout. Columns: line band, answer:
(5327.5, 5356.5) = 0.7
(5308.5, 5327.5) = -0.3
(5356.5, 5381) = -1.5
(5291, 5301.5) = 0.5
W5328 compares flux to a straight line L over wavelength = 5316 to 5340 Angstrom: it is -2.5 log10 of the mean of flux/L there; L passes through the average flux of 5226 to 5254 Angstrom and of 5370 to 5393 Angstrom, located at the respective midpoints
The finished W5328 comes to 0.07 mag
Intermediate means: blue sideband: 12.7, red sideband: 13.5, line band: 12.4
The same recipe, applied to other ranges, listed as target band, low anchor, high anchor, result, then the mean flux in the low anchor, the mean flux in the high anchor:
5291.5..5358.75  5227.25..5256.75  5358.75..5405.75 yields 0.040 mag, 12.7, 13.3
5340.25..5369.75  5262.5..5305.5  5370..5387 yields 0.077 mag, 13.9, 13.8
